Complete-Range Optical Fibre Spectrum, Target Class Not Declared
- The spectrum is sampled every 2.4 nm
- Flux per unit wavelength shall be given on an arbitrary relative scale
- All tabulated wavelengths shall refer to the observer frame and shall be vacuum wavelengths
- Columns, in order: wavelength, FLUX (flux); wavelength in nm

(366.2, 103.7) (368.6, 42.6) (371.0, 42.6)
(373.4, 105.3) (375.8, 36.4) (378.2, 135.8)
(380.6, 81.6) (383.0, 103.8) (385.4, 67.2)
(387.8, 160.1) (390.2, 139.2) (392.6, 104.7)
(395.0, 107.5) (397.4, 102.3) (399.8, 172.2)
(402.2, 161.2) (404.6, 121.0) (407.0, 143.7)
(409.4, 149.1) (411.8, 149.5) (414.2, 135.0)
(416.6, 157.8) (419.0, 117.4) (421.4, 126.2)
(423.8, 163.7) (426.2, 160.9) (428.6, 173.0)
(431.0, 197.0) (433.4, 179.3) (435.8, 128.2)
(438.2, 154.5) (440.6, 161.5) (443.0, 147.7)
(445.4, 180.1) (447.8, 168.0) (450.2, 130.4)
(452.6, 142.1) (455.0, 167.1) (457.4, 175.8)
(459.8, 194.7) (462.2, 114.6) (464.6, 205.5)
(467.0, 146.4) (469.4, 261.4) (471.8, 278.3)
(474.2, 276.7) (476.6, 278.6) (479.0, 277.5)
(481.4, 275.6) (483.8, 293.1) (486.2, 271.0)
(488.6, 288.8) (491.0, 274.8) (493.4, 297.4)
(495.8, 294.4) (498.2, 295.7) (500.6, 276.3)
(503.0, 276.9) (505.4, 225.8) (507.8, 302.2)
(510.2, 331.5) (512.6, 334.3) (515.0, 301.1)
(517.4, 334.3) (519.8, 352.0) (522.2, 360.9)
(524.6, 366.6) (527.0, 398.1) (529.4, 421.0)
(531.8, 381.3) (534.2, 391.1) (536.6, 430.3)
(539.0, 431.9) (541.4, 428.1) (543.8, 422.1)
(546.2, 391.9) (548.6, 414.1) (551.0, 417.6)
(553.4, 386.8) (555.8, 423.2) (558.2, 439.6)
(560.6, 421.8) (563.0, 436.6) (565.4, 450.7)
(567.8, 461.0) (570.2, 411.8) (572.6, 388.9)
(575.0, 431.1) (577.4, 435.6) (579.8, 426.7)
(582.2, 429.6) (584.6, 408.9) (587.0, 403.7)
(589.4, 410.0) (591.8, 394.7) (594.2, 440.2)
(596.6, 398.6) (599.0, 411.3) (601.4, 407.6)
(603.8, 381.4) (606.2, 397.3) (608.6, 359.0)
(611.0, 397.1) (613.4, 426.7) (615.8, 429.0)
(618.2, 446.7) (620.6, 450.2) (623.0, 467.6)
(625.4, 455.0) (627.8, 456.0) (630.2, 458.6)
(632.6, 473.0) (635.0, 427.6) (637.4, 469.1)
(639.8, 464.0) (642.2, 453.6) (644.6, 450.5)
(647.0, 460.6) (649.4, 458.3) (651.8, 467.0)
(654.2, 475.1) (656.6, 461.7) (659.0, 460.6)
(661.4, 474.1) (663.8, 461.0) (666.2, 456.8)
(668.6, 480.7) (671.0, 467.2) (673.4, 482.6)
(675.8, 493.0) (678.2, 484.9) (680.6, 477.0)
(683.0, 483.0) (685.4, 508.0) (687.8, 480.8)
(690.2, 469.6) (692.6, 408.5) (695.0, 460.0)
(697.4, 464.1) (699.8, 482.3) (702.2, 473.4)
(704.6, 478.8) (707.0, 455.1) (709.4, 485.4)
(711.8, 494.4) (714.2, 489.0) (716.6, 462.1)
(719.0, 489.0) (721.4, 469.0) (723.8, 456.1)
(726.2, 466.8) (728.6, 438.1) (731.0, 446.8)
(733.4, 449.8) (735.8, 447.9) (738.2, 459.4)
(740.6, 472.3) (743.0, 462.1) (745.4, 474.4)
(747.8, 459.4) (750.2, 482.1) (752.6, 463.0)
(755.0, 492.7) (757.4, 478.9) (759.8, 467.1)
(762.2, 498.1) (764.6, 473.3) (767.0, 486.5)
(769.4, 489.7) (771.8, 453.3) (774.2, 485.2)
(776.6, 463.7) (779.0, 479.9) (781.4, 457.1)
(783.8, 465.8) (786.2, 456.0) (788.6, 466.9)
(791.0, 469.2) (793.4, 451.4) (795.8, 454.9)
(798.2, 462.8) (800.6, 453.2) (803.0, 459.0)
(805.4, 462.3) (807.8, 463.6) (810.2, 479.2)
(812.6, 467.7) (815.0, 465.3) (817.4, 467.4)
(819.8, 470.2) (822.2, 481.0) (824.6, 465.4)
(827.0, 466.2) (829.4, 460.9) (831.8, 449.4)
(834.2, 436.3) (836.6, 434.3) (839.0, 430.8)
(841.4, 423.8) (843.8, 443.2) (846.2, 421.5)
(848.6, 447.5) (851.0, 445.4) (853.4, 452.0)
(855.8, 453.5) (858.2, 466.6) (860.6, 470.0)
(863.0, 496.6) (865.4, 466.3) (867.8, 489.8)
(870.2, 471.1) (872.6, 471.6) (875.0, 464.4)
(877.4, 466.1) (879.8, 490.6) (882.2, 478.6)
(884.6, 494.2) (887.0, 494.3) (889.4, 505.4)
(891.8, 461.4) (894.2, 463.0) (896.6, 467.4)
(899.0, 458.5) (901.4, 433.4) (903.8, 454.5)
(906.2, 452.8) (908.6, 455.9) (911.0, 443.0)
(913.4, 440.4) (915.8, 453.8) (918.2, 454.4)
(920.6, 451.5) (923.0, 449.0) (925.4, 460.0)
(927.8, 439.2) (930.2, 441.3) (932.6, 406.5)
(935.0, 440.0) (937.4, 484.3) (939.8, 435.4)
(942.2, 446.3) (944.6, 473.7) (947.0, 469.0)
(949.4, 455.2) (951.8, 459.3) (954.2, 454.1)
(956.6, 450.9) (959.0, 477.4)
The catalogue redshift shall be 0.18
